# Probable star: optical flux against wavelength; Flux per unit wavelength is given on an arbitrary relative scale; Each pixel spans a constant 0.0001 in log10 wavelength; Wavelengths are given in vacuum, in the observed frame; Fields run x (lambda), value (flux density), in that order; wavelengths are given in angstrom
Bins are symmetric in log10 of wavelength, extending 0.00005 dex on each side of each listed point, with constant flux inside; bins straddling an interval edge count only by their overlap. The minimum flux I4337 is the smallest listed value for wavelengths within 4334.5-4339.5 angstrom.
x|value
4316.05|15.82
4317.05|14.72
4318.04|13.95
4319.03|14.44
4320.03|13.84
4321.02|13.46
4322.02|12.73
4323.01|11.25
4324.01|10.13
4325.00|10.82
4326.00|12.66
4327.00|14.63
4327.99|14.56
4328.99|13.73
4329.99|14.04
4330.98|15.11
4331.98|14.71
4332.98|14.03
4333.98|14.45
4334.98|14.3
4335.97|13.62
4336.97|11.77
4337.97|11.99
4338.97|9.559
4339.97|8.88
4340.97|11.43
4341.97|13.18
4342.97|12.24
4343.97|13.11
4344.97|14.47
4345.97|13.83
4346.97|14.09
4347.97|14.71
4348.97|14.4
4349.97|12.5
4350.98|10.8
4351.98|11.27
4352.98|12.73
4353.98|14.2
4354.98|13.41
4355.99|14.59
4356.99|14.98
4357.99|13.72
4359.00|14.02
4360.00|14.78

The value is 9.559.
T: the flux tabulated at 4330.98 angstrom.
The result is 15.11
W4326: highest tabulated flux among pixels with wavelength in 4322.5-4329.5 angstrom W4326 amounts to 14.63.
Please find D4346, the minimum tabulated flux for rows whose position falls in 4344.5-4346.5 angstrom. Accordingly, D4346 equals 13.83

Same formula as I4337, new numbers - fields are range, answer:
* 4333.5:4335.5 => 14.3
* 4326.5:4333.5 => 13.73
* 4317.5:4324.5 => 10.13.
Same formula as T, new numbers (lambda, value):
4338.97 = 9.559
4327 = 14.63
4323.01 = 11.25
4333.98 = 14.45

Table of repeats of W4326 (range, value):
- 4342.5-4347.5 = 14.47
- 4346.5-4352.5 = 14.71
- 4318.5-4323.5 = 14.44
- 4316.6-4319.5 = 14.72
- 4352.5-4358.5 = 14.98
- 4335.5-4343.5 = 13.62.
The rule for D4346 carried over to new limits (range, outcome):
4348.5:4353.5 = 10.8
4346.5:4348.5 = 14.09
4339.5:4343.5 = 8.88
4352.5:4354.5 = 12.73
